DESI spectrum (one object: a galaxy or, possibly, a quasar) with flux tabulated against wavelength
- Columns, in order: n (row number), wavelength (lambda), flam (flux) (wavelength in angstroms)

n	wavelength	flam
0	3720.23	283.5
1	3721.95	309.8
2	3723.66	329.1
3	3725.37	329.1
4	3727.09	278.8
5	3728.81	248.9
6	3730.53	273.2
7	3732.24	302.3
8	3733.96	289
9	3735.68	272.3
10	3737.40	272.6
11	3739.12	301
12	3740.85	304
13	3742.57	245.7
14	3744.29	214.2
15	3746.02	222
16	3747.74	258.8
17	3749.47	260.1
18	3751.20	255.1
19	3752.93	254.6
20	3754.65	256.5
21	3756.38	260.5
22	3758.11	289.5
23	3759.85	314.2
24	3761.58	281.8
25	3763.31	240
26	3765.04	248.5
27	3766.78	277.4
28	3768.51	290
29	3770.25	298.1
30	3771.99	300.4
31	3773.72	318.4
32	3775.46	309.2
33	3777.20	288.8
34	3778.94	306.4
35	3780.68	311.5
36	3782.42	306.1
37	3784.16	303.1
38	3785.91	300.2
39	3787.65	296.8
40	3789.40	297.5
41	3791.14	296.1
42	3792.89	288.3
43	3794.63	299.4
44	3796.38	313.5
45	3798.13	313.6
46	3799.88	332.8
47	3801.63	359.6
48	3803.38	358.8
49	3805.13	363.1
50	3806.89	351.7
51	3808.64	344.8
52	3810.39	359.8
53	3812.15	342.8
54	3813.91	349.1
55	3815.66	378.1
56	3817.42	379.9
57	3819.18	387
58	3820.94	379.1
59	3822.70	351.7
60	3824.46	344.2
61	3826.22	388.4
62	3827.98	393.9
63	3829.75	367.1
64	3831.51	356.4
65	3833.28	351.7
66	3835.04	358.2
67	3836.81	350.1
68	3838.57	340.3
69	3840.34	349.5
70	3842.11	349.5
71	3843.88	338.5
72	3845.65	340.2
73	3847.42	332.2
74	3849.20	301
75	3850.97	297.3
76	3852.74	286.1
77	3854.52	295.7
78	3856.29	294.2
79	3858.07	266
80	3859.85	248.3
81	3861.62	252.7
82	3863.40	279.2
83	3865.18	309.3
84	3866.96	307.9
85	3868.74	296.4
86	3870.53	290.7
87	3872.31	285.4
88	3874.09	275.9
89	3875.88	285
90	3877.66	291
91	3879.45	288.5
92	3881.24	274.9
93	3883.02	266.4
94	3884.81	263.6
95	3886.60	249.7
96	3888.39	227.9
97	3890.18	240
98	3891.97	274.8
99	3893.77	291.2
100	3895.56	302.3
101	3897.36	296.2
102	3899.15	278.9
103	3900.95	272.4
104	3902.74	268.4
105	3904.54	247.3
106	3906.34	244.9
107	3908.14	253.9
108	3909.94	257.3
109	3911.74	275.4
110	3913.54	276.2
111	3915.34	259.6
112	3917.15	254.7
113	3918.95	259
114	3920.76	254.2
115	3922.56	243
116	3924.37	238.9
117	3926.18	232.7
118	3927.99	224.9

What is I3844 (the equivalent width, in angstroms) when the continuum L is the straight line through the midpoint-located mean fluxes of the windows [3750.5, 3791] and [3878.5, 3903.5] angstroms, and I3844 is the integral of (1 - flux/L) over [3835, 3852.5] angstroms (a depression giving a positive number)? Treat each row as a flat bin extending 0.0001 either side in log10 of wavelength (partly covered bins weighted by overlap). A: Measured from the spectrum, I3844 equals -3.5 angstroms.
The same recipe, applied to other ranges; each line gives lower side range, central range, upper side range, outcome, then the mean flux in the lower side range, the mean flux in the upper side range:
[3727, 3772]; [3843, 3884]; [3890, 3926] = -3.93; 270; 264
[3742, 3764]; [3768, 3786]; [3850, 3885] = -2.72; 258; 283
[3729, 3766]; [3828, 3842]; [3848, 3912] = -4.23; 267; 276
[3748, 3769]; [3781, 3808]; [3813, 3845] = -0.22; 268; 362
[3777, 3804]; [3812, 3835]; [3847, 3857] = -4.71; 311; 300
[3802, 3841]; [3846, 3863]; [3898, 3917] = 1.92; 361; 264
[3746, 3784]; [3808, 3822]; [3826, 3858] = -2.16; 281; 335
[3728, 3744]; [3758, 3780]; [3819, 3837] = 1.36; 277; 366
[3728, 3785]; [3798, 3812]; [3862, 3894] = -3.63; 278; 277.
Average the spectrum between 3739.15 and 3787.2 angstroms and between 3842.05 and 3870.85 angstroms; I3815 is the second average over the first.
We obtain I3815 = 1.1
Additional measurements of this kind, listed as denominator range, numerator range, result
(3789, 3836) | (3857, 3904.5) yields 0.79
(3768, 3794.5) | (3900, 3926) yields 0.85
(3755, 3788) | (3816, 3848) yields 1.23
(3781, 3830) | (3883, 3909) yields 0.78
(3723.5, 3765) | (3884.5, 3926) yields 0.96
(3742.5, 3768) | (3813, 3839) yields 1.41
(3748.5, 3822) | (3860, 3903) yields 0.89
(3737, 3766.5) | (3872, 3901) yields 1.04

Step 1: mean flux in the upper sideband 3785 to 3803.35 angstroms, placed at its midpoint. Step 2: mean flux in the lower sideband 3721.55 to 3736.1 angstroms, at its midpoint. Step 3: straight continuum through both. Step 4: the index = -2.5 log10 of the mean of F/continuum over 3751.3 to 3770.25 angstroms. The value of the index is 0.11 mag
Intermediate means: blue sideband 293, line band 272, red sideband 312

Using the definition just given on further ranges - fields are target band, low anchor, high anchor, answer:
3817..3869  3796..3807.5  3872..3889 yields -0.08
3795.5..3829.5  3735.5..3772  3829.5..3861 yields -0.18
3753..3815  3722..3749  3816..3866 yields -0.02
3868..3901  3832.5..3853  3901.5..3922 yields 0.05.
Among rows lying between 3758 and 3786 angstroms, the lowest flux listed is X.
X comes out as 240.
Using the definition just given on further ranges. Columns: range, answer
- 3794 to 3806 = 299.4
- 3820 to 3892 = 227.9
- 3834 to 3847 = 338.5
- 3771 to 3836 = 288.3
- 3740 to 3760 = 214.2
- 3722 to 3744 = 245.7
